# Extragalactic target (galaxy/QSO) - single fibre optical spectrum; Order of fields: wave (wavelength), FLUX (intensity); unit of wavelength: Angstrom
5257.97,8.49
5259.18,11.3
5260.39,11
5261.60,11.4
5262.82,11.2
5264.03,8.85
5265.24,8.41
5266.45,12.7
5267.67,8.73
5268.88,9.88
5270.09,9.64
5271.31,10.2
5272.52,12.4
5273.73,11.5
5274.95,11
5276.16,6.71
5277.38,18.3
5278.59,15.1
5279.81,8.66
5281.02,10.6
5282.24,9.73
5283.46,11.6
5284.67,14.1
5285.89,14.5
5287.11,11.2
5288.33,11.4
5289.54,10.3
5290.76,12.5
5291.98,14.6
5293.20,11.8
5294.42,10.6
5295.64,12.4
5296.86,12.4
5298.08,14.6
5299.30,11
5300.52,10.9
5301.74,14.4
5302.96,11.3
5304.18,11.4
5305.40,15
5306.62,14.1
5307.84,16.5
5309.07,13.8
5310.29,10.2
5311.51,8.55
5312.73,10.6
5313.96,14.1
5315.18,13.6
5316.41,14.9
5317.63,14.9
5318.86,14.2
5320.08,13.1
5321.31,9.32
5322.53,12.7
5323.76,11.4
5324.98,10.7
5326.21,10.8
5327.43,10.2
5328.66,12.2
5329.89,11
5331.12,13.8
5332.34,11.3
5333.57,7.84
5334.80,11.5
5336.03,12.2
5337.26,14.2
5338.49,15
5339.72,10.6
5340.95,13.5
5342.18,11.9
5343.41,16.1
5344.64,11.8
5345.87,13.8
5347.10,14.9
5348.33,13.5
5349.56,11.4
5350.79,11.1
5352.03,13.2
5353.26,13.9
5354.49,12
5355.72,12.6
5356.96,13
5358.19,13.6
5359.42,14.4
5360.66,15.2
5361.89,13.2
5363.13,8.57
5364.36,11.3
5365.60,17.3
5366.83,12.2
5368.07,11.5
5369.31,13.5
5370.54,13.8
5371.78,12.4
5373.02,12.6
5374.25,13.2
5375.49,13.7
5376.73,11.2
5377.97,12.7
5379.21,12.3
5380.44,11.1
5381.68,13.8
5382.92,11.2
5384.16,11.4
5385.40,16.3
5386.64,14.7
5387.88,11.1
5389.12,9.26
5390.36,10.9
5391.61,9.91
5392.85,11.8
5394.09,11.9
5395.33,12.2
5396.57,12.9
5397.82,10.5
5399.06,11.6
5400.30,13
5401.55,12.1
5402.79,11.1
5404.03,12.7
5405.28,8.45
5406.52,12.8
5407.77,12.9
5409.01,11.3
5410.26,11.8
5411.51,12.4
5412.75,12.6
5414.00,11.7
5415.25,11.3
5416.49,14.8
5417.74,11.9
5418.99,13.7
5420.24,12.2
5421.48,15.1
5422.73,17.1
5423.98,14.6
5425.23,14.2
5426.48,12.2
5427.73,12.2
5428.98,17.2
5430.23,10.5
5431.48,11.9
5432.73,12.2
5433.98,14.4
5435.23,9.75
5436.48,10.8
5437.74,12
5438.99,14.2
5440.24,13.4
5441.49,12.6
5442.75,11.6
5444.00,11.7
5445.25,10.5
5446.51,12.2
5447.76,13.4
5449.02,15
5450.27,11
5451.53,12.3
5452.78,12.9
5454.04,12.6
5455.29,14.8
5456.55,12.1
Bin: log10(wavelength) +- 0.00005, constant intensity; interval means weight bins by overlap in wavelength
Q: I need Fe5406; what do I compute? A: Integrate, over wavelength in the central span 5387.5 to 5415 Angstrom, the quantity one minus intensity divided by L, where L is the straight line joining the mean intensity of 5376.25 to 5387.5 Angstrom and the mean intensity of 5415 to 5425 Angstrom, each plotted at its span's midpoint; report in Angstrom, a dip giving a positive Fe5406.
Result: 3.6 Angstrom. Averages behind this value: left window 12.7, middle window 11.6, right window 14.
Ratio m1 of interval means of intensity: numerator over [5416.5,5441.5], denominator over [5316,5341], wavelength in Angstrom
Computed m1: 1.1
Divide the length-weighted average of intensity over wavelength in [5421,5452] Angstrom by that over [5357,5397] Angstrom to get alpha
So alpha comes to 1.0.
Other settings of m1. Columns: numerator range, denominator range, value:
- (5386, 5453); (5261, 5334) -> 1.04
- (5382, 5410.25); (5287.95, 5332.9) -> 0.96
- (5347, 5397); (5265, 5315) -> 1.05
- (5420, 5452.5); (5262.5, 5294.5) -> 1.13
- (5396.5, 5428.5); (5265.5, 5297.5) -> 1.09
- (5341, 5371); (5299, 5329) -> 1.05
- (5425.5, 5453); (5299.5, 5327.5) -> 1.00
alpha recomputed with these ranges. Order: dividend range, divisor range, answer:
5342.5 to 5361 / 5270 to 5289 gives 1.14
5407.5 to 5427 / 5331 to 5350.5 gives 1.04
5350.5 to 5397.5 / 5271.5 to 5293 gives 1.05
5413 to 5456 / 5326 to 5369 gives 1.02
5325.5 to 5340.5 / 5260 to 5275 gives 1.12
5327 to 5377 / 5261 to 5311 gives 1.07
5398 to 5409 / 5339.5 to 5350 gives 0.89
